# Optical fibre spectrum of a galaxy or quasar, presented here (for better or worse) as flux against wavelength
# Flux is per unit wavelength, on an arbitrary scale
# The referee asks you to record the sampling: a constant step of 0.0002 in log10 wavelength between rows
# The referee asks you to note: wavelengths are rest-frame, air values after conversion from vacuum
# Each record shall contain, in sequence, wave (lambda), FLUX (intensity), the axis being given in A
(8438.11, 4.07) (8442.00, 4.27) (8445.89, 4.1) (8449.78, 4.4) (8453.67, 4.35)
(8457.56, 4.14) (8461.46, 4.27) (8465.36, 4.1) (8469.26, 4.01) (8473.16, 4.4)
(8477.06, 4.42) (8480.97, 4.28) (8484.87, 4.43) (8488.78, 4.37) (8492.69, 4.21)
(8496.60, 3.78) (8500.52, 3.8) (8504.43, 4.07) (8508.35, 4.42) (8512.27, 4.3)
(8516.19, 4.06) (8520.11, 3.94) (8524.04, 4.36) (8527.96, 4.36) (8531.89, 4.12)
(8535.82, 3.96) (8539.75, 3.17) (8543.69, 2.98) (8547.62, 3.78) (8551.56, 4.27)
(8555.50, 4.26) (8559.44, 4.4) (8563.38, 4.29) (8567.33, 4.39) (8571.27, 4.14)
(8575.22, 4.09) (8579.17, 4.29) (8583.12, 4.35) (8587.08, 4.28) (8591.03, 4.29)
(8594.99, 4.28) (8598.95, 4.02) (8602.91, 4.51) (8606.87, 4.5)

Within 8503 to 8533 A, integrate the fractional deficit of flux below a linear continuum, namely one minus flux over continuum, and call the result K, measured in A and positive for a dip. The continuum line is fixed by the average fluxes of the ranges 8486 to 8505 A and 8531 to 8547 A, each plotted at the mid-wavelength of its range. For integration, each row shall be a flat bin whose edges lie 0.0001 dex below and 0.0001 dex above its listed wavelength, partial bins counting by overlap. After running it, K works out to -3.3 A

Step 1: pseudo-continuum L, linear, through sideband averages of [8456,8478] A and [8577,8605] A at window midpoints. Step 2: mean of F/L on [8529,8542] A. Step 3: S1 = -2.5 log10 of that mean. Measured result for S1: 0.130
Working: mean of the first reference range 4.22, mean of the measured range 3.77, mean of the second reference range 4.29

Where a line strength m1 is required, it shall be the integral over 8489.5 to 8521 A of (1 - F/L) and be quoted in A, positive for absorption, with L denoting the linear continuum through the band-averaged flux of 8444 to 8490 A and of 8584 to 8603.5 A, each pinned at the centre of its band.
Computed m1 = 1.3 A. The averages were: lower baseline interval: 4.27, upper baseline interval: 4.26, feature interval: 4.09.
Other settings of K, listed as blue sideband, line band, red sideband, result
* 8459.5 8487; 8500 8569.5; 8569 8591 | 3.2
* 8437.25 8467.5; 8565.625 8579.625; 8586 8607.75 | 0.2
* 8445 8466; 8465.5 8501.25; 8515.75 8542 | -0.5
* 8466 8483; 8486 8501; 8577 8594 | 0.7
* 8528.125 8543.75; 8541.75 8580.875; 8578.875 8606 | -1.0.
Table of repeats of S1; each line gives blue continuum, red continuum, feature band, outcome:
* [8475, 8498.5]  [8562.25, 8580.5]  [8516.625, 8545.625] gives 0.10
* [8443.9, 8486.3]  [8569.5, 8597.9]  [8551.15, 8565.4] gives -0.02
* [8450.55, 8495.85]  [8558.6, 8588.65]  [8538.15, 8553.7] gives 0.20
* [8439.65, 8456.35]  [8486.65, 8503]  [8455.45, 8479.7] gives -0.01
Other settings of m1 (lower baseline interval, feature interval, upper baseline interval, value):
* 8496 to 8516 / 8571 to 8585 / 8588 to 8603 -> 0.0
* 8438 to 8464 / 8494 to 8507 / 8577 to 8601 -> 1.0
